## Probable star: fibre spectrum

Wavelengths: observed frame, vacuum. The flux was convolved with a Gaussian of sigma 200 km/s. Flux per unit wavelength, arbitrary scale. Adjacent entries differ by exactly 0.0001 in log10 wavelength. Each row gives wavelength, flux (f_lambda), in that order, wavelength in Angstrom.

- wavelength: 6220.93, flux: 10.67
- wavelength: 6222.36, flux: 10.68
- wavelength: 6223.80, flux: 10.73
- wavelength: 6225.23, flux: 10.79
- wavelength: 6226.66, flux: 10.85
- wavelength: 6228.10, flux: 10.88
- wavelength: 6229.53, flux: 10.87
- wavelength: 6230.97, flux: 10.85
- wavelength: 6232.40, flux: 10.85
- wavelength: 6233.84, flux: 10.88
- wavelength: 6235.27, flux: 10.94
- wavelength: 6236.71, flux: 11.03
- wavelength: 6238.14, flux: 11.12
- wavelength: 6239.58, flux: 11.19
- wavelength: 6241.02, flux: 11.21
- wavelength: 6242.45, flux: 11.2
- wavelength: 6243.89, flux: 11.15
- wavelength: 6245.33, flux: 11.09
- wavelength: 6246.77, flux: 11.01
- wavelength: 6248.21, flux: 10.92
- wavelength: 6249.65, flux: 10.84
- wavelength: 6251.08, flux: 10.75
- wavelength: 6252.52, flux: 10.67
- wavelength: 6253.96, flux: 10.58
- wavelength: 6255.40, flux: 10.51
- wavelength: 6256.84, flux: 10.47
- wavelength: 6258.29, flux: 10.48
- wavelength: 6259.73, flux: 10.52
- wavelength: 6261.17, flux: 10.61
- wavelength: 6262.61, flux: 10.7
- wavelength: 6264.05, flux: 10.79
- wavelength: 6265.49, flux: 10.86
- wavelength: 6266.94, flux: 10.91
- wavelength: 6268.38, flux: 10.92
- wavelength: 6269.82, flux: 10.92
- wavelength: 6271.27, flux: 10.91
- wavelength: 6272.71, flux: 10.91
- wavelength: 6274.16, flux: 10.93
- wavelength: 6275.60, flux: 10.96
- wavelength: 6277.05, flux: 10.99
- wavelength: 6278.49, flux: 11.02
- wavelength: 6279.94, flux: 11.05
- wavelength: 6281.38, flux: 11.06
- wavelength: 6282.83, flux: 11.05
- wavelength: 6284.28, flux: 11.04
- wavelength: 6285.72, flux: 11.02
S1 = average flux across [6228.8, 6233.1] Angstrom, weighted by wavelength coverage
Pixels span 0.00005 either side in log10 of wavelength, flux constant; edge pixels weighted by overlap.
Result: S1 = 10.9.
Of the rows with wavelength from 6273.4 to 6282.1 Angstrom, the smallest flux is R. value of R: 10.93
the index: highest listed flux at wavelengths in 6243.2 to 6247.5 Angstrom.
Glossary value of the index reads 11.15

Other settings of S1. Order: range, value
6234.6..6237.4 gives 11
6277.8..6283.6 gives 11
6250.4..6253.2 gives 10.7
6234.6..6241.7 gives 11.1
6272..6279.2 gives 11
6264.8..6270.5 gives 10.9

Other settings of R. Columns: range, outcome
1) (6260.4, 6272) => 10.61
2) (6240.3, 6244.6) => 11.15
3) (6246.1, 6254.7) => 10.58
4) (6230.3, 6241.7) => 10.85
